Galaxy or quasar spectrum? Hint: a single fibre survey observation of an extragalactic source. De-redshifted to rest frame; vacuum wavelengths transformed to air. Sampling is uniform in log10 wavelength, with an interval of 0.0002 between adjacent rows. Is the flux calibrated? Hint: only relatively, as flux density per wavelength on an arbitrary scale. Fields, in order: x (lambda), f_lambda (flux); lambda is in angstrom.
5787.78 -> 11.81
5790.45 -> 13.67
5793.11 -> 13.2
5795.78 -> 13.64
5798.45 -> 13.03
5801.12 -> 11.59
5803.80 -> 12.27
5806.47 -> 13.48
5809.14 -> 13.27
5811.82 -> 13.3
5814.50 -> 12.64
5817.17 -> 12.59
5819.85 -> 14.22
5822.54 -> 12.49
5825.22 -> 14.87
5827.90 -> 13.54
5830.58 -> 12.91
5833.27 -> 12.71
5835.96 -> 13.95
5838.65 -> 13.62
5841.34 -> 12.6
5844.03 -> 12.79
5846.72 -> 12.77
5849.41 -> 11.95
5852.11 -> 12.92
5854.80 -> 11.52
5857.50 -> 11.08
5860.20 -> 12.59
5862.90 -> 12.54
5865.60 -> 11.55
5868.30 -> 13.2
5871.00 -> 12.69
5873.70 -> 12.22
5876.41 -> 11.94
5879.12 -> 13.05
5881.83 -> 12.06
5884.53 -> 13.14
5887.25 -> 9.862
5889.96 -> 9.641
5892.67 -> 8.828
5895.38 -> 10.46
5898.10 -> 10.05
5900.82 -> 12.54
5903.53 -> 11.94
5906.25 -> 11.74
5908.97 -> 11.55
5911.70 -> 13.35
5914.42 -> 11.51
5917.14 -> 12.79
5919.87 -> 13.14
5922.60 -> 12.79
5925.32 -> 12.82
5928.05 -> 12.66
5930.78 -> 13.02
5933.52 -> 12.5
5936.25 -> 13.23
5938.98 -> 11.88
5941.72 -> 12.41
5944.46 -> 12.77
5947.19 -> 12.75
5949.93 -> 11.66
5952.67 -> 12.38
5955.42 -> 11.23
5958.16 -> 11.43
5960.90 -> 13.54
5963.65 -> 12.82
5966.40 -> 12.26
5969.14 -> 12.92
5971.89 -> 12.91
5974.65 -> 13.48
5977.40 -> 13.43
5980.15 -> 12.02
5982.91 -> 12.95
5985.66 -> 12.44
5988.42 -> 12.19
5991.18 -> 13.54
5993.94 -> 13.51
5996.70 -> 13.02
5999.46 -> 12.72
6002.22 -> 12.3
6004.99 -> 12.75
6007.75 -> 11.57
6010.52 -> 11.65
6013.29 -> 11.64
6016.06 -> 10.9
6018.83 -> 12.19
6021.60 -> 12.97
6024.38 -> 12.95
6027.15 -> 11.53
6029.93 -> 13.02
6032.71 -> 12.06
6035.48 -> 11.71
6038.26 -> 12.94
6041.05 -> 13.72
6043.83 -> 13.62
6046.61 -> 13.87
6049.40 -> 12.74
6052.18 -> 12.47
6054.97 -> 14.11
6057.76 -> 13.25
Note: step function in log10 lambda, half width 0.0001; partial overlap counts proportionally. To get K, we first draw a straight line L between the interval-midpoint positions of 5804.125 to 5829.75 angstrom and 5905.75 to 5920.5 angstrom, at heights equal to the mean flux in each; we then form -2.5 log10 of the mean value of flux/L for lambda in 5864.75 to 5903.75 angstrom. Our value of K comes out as 0.10 mag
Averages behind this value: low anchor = 13.3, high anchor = 12.3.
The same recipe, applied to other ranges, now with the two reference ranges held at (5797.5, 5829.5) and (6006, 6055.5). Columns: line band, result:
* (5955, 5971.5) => 0.02 mag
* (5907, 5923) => 0.03 mag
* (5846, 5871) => 0.06 mag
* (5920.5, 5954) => 0.02 mag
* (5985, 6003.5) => -0.02 mag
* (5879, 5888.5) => 0.09 mag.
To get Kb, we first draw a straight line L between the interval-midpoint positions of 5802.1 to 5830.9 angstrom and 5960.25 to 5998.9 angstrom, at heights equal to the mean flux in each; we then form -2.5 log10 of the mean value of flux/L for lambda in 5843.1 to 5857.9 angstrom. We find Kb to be 0.08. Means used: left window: 13.2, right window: 12.9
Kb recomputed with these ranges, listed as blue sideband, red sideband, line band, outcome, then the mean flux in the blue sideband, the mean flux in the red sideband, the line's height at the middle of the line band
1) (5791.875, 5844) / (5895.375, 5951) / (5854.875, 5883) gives 0.04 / 13.1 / 12.3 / 12.7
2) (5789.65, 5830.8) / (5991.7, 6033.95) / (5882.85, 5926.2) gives 0.10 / 13.2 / 12.3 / 12.8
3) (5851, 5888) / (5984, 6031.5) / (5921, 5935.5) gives -0.04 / 12.2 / 12.4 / 12.3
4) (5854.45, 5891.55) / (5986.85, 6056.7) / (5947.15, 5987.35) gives -0.01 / 11.9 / 12.6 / 12.4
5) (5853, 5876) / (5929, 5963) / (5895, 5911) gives 0.07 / 12.2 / 12.4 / 12.3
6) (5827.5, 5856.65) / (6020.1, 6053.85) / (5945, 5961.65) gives 0.06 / 12.8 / 12.8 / 12.8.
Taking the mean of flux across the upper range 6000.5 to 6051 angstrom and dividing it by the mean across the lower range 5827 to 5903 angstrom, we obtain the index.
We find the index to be 1.03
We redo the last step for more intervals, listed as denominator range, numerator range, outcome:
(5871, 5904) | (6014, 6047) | 1.11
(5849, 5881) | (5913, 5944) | 1.03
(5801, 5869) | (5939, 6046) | 0.98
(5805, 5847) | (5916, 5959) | 0.94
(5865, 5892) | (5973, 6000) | 1.09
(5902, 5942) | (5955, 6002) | 1.02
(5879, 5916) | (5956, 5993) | 1.12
